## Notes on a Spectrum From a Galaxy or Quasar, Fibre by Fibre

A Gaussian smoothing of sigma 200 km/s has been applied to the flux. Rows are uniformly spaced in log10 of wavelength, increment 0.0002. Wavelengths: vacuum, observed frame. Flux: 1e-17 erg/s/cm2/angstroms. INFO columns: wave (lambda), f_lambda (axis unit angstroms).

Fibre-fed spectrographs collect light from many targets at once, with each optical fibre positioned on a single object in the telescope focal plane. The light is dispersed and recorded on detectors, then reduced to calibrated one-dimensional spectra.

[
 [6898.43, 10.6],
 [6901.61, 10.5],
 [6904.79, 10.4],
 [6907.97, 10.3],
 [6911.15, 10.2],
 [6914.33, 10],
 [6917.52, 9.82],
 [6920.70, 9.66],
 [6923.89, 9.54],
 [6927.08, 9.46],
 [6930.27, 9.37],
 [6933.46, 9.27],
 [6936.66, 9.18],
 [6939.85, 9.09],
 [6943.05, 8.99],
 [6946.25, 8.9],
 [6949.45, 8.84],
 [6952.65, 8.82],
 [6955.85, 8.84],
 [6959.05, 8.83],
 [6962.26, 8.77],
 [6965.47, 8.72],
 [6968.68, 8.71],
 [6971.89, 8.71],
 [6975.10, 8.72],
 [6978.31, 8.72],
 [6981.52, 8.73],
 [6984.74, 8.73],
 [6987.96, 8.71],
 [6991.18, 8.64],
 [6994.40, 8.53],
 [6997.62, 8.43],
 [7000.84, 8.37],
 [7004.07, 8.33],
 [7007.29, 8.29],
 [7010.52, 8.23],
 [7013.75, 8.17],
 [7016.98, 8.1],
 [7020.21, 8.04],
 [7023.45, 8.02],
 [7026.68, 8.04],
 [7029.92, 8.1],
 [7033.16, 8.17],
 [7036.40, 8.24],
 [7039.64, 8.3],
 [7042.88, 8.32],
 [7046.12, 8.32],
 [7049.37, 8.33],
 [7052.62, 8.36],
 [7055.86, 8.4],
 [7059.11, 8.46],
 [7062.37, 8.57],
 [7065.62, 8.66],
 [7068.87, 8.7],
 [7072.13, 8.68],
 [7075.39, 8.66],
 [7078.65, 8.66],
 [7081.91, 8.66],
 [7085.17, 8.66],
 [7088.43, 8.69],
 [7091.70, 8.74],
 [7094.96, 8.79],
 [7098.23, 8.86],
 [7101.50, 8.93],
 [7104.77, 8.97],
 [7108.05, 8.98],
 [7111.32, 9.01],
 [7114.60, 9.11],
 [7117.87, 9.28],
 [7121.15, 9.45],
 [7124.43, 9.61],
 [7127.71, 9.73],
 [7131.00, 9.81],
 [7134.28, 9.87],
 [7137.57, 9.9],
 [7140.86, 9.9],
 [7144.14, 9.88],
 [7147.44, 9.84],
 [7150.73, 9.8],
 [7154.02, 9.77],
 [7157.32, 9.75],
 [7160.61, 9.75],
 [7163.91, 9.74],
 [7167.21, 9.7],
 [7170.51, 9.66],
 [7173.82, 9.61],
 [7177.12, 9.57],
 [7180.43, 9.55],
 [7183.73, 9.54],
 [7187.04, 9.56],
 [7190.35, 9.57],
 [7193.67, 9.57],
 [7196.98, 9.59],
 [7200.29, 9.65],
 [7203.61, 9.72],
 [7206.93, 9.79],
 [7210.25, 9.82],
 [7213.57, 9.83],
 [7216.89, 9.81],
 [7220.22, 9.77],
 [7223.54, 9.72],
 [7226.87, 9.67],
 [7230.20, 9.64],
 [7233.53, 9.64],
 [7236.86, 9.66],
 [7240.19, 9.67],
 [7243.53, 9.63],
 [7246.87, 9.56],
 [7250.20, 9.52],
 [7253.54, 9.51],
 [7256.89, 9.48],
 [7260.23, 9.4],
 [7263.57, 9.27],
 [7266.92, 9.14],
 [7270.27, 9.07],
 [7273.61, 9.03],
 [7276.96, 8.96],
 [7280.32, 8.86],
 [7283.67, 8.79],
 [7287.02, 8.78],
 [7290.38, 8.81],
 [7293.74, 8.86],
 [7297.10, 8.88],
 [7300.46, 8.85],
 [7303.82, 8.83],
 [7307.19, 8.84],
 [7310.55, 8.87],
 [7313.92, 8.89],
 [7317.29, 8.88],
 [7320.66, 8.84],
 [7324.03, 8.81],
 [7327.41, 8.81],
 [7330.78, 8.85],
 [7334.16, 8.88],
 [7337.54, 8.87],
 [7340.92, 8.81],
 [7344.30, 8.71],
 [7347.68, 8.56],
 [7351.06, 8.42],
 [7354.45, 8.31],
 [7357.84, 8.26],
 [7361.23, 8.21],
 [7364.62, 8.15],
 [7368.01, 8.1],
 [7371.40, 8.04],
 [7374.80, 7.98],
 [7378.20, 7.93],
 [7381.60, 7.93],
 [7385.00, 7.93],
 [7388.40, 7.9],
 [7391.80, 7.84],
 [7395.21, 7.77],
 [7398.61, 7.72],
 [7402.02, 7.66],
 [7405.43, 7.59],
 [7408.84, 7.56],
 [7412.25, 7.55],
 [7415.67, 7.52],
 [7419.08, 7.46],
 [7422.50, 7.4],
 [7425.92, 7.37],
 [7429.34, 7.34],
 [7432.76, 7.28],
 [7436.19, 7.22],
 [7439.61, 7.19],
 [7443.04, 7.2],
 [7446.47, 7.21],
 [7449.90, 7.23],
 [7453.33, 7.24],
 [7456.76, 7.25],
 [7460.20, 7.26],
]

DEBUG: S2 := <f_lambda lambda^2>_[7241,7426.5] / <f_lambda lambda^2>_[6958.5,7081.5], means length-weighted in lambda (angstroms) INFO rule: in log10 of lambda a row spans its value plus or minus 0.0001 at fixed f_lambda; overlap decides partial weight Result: 1.1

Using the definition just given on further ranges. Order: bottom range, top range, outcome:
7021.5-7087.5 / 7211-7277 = 1.19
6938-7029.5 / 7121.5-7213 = 1.19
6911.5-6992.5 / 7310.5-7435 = 1.01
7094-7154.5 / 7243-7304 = 1.01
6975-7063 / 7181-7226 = 1.22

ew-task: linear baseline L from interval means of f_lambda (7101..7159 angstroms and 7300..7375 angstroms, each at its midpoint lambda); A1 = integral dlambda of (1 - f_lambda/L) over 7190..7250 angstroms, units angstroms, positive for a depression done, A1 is -3.6 angstroms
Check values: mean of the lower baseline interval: 9.55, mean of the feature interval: 9.68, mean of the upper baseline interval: 8.61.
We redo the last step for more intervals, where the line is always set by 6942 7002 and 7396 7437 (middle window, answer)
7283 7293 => -1.2 angstroms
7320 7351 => -4.3 angstroms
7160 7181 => -3.8 angstroms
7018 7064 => 1.4 angstroms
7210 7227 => -3.7 angstroms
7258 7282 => -3.7 angstroms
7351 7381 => -2.0 angstroms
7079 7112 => -1.7 angstroms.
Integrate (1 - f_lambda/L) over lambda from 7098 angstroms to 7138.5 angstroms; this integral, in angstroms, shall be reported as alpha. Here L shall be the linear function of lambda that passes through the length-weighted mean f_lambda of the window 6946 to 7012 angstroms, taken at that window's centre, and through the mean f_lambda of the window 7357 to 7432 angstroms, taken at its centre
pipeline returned -4.88 angstroms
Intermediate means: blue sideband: 8.64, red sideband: 7.77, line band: 9.35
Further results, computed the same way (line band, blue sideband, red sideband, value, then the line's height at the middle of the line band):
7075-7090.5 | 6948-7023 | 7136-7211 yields 0.8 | 9.15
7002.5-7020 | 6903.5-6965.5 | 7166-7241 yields 2.3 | 9.45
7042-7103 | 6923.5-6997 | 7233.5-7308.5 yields 2.6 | 8.99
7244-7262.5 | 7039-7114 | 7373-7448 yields -3.2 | 8.08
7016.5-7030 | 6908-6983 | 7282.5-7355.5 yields 1.5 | 9.07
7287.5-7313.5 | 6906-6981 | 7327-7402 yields -1.4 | 8.39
